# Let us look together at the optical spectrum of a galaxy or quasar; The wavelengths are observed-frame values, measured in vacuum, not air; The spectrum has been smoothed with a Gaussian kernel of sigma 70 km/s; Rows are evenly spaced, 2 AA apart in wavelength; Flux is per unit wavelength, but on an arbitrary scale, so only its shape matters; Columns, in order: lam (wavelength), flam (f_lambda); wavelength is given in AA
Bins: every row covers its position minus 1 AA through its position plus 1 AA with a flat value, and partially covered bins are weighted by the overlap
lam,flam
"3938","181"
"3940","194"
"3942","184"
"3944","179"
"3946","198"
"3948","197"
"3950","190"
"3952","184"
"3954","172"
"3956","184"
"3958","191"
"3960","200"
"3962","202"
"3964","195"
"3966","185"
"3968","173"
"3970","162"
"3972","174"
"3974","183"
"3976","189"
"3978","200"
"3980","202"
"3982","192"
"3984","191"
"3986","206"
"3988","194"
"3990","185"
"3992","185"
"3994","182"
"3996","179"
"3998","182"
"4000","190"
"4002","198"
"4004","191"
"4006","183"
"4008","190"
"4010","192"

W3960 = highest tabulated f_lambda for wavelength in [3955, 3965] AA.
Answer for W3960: 202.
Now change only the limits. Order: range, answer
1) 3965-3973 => 185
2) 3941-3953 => 198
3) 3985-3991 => 206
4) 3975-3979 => 200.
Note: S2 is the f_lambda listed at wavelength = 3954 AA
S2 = 172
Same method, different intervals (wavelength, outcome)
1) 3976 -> 189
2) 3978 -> 200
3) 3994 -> 182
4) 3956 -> 184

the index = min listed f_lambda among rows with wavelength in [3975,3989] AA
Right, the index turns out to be 189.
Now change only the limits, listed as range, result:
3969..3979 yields 162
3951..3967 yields 172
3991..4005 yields 179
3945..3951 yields 190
